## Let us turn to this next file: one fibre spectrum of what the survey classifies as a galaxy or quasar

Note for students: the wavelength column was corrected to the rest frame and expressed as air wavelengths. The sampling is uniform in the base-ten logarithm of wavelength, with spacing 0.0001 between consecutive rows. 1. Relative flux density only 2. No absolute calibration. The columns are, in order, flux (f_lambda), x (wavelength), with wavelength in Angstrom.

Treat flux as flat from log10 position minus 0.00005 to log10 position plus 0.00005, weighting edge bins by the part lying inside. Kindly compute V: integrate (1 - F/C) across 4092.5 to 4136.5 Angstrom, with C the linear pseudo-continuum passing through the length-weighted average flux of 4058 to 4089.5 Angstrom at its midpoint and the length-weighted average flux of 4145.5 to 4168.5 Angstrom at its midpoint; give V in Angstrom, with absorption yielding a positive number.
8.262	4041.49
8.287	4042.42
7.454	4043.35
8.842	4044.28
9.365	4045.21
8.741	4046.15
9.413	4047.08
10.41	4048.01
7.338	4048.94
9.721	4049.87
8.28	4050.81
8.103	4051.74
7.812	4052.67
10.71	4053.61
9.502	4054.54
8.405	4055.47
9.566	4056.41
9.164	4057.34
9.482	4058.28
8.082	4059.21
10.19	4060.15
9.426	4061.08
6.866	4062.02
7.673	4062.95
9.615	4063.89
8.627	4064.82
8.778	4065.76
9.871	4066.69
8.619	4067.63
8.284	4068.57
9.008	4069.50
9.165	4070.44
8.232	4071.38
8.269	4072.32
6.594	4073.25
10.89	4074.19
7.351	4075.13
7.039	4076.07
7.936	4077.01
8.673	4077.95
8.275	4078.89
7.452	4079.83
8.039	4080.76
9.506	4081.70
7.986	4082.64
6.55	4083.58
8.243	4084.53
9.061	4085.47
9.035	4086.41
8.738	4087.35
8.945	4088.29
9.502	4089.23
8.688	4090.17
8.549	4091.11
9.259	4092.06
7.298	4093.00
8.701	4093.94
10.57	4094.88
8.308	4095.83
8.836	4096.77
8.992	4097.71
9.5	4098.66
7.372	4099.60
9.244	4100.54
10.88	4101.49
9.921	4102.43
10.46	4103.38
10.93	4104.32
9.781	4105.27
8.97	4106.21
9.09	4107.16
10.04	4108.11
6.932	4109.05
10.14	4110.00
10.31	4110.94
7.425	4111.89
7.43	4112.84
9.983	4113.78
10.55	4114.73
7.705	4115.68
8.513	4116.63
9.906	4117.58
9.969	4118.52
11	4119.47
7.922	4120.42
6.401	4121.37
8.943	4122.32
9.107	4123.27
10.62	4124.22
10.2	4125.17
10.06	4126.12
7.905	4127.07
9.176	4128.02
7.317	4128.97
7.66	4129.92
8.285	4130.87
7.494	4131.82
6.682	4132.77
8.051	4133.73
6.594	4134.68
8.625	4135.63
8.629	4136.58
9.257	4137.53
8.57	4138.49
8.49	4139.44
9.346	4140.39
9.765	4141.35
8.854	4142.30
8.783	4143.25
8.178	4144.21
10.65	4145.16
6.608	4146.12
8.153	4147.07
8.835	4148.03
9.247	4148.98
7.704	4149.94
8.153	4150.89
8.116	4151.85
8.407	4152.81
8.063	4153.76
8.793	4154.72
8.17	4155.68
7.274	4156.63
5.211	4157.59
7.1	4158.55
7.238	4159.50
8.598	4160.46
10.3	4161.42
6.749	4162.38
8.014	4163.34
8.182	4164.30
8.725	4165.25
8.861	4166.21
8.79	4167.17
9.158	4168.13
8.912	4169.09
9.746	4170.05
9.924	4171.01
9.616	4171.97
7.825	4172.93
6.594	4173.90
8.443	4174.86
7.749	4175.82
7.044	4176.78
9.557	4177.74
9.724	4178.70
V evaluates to -3.1 Angstrom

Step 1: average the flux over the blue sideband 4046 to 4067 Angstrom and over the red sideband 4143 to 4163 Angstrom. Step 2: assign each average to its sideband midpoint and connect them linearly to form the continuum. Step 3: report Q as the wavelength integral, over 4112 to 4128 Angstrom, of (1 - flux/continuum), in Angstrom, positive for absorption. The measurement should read -1.4 Angstrom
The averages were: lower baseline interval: 8.95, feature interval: 9.1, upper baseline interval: 8.1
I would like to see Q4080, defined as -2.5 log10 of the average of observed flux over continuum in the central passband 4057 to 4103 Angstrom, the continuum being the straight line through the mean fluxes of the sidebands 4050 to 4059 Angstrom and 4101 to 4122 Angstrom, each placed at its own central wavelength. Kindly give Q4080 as 0.05 mag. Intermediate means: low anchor 9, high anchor 9.28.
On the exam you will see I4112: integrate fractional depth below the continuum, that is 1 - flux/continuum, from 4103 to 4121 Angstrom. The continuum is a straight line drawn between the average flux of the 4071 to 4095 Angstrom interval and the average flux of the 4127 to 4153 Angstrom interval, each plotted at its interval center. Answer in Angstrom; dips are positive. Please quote -1.97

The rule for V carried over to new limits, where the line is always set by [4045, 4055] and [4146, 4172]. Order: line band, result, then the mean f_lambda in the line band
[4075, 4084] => 0.9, 7.91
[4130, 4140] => 0.5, 8.07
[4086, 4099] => -0.3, 8.92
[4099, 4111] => -1.2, 9.52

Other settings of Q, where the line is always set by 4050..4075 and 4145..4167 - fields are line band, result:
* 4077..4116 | -1.7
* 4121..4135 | 0.0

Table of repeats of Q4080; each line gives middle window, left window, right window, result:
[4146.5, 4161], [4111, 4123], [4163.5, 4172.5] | 0.14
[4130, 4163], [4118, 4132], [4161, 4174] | 0.07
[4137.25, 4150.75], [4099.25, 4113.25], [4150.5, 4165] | -0.06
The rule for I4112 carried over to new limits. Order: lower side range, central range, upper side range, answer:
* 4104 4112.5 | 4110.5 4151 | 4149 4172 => 0.7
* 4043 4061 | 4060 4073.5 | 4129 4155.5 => 0.4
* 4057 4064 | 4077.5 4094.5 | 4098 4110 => 1.3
